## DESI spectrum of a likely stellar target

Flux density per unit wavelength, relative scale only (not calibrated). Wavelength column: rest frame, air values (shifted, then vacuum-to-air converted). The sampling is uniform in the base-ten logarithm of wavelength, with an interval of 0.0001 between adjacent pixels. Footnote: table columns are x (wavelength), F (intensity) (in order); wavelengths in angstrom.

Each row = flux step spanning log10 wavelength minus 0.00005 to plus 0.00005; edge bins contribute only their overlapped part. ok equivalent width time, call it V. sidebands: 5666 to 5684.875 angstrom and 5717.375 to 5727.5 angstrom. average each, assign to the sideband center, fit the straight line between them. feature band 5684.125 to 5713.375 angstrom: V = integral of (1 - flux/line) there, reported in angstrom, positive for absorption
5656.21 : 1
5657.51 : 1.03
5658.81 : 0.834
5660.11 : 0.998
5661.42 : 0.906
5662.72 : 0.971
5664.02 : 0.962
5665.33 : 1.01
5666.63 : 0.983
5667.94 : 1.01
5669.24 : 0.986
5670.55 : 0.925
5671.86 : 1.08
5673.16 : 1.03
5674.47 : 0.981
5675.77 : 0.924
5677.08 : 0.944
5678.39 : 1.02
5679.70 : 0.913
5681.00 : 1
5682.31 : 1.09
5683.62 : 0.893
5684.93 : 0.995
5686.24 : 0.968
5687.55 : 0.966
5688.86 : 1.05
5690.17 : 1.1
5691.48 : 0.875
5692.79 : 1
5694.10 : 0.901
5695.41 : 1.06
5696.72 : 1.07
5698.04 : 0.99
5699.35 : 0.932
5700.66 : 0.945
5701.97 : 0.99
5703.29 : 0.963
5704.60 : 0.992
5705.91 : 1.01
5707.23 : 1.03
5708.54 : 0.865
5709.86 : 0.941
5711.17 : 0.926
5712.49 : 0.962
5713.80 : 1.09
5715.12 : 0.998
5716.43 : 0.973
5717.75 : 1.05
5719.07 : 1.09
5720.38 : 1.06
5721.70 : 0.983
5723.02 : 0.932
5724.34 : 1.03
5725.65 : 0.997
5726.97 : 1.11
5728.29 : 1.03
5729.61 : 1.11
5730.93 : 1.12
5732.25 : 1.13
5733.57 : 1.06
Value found 0.8 angstrom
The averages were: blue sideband 0.984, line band 0.979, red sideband 1.03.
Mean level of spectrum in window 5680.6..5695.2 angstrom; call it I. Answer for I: 0.987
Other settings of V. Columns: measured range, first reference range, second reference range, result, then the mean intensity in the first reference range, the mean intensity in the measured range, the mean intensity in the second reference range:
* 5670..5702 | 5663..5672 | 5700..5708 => 0.0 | 0.987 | 0.986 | 0.987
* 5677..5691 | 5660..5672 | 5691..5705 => -0.3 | 0.978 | 0.995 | 0.975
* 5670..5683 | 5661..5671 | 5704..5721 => -0.2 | 0.972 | 0.991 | 0.999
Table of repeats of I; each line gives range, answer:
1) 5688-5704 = 0.989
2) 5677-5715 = 0.983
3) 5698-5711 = 0.964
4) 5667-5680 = 0.983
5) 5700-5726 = 0.992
